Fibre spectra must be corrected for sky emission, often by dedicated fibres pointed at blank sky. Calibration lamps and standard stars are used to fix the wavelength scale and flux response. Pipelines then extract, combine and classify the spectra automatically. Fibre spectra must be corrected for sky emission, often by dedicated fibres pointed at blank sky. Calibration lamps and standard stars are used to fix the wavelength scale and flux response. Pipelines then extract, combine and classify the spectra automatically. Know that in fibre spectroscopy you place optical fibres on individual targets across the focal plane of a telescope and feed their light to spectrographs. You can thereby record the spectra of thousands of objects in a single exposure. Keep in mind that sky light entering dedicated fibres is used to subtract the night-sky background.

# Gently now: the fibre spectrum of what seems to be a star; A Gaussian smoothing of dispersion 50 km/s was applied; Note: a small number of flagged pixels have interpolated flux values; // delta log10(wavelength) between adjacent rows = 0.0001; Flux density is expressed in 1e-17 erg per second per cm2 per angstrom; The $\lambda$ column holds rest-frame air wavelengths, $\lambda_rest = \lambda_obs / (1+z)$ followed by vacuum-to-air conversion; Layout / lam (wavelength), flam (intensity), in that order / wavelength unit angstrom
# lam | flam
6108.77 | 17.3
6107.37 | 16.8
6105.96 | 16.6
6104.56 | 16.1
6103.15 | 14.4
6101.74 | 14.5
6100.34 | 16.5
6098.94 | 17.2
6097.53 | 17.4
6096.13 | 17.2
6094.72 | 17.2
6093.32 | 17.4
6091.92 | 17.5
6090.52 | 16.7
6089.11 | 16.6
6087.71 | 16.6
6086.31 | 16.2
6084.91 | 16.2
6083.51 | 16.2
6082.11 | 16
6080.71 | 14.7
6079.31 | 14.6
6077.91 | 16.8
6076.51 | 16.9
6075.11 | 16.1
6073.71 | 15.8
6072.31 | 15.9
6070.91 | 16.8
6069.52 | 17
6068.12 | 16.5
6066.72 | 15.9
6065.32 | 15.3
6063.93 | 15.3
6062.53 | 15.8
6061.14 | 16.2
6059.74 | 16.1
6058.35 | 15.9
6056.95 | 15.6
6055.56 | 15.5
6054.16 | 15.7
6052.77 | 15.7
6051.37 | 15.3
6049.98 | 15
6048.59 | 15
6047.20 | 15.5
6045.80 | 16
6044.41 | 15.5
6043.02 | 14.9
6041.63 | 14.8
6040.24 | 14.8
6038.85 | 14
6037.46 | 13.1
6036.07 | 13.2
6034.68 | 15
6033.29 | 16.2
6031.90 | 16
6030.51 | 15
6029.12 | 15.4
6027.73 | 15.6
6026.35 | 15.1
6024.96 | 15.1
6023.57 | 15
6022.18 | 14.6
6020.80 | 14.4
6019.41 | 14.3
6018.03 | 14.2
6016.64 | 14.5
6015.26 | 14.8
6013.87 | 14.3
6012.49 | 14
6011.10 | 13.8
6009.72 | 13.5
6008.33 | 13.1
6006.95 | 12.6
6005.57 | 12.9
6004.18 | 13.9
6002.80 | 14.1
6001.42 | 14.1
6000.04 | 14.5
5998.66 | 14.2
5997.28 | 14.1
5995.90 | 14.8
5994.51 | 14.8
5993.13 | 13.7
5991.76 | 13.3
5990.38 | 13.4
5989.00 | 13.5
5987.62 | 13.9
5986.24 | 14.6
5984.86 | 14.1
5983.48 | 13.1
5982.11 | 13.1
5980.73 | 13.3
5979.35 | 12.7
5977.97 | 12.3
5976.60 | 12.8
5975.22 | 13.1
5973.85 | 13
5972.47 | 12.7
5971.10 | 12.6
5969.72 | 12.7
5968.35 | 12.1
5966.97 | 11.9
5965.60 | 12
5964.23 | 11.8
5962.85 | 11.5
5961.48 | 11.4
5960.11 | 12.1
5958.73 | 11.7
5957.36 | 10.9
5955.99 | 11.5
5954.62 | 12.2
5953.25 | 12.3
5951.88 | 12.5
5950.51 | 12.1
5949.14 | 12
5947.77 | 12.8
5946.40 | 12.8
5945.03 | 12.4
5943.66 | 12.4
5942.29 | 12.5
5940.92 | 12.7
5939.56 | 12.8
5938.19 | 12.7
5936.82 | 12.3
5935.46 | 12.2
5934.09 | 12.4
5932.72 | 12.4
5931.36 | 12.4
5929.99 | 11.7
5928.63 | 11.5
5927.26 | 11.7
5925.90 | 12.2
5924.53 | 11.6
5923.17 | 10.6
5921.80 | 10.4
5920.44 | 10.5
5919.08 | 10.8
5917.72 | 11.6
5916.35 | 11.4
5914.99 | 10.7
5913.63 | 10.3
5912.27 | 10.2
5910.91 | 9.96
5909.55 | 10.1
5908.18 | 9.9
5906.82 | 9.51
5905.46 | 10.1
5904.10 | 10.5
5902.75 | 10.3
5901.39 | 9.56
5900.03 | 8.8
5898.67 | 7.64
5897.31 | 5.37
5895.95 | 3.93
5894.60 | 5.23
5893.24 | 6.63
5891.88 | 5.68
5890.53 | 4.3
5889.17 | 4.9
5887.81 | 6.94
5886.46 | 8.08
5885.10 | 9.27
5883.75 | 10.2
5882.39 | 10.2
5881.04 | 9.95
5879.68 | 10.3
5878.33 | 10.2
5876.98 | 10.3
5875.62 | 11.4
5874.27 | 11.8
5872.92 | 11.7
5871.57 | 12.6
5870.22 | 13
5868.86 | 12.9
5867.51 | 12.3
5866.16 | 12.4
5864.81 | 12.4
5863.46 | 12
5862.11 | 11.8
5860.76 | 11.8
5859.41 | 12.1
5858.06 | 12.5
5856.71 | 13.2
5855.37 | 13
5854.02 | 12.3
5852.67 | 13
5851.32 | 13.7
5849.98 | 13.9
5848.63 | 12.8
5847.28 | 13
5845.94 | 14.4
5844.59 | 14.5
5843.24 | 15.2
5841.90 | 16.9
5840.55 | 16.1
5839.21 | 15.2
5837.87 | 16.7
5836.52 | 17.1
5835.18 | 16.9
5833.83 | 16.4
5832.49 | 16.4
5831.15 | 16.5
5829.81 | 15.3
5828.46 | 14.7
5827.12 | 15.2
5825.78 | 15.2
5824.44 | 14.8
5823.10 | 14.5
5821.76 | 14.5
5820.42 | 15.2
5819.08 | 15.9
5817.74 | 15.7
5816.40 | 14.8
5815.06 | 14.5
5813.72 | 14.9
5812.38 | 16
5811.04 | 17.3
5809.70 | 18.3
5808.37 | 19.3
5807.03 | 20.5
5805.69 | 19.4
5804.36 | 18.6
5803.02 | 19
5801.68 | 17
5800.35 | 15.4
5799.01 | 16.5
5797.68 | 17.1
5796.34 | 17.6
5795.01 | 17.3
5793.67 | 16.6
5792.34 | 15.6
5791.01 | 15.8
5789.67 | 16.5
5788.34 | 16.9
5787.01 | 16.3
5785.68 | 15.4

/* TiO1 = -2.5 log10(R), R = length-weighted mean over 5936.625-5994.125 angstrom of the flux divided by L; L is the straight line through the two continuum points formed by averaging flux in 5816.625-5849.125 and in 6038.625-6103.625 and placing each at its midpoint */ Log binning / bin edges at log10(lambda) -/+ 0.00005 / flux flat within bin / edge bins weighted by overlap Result 0.237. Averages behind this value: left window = 15.4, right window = 16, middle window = 12.6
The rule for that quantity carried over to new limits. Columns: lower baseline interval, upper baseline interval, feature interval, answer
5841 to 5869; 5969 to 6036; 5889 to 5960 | 0.274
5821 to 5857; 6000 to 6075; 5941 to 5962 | 0.227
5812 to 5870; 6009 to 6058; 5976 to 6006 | 0.081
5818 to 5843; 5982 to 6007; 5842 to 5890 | 0.291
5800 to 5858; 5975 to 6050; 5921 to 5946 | 0.225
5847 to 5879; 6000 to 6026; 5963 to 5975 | 0.104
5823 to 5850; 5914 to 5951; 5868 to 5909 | 0.436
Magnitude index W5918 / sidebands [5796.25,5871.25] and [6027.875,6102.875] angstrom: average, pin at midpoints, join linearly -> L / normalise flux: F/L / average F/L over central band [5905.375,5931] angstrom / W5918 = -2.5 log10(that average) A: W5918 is 0.38 mag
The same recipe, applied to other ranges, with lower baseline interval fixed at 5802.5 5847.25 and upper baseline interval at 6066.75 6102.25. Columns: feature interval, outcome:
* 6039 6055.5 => 0.08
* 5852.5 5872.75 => 0.29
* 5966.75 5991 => 0.24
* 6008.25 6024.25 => 0.15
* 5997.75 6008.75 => 0.19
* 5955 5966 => 0.37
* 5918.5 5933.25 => 0.38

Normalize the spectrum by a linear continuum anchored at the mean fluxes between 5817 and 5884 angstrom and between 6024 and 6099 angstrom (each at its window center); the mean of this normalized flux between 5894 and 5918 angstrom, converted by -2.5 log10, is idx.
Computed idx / 0.48 mag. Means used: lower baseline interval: 13.6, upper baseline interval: 15.8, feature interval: 9.15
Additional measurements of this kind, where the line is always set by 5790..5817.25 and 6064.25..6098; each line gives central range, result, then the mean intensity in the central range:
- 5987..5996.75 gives 0.19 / 13.9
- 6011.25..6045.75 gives 0.12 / 14.8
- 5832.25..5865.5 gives 0.20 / 14.1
